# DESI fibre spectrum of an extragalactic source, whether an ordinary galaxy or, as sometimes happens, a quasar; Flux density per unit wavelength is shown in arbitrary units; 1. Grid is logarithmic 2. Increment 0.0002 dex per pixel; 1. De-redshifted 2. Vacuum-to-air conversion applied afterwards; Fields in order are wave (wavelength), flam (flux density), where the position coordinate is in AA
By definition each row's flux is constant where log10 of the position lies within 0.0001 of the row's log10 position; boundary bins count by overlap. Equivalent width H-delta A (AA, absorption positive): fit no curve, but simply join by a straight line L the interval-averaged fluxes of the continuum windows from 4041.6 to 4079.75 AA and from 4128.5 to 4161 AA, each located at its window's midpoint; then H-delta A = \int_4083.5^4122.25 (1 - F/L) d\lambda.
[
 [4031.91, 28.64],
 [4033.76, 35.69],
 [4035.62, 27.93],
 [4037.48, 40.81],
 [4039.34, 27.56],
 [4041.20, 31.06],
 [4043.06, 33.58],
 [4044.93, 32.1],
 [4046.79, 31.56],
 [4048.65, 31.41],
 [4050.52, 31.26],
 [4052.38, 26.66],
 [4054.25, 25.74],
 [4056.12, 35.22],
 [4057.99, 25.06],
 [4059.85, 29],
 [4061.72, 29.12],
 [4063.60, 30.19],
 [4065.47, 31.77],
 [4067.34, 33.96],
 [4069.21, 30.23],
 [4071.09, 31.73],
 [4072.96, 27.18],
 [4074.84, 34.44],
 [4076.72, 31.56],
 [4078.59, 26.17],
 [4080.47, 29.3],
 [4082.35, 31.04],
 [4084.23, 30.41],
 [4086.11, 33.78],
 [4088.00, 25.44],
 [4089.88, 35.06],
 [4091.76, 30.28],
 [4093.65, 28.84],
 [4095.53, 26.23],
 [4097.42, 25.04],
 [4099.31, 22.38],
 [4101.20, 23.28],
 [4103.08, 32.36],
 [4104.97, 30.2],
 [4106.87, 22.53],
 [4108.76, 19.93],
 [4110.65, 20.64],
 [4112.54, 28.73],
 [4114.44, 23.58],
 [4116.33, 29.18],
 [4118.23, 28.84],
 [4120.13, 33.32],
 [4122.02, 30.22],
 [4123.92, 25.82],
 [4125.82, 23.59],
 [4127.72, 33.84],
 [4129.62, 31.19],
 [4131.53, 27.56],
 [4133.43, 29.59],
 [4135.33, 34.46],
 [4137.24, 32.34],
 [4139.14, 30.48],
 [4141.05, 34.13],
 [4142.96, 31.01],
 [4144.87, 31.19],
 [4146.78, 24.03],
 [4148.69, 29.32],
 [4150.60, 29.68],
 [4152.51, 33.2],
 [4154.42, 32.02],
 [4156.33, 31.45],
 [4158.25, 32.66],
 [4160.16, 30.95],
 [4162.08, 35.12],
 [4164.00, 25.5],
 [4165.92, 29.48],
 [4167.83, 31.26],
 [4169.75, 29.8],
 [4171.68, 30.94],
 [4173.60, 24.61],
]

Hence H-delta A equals 3.9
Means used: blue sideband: 30.4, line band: 27.6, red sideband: 30.9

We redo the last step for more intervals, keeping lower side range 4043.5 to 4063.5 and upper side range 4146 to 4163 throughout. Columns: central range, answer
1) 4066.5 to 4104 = 1.0 AA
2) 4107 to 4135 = 2.8 AA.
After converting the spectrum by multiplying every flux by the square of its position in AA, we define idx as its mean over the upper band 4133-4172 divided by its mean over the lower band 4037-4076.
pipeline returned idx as 1.05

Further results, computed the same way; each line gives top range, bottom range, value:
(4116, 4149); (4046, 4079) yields 1.03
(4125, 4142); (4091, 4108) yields 1.18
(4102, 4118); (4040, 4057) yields 0.87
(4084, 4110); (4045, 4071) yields 0.92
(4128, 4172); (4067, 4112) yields 1.12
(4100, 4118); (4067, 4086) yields 0.85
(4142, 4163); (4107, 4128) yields 1.18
